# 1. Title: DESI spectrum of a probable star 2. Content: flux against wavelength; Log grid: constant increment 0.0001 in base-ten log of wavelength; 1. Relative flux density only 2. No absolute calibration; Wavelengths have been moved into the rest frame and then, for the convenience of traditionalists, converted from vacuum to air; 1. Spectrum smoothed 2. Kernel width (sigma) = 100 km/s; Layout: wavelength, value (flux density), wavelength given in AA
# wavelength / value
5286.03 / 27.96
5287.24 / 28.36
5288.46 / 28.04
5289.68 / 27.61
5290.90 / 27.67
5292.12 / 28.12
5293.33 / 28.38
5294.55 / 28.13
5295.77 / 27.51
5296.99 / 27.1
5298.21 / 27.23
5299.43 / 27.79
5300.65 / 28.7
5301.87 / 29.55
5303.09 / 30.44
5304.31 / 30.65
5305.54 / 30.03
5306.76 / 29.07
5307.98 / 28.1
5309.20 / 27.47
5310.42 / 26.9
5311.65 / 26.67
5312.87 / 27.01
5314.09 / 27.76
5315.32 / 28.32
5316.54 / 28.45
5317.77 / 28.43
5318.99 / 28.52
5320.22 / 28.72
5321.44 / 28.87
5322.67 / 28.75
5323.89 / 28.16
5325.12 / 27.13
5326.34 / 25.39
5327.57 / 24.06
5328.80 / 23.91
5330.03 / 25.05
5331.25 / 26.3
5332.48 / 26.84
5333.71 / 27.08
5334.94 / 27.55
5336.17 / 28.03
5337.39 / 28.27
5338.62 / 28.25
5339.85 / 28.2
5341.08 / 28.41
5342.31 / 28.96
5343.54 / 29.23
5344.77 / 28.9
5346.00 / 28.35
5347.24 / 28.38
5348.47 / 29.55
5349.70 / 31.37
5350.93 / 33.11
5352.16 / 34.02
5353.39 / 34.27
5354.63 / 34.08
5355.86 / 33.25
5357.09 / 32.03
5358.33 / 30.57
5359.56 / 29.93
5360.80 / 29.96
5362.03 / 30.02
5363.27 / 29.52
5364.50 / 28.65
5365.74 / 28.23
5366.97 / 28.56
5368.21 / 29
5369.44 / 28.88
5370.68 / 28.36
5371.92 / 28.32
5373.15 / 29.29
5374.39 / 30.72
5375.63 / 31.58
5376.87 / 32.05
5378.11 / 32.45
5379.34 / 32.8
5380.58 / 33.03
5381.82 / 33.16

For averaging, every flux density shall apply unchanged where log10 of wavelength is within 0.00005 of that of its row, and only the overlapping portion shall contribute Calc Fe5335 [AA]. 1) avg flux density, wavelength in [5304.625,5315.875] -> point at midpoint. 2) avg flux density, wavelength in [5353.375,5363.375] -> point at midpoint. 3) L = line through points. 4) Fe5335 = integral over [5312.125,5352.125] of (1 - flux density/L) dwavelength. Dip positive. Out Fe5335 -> 2.0 AA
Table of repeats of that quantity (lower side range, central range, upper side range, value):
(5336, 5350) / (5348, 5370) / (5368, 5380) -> -0.9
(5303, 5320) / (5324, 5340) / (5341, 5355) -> 1.7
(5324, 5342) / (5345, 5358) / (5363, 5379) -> -1.6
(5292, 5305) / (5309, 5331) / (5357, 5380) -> 1.4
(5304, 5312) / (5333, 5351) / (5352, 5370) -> 0.6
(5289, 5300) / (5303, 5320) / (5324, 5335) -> -1.0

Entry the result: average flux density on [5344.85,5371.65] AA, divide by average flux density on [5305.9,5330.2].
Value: 1.11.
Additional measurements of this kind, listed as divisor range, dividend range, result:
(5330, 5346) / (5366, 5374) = 1.03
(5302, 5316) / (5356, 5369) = 1.05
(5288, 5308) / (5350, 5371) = 1.08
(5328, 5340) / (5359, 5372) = 1.08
